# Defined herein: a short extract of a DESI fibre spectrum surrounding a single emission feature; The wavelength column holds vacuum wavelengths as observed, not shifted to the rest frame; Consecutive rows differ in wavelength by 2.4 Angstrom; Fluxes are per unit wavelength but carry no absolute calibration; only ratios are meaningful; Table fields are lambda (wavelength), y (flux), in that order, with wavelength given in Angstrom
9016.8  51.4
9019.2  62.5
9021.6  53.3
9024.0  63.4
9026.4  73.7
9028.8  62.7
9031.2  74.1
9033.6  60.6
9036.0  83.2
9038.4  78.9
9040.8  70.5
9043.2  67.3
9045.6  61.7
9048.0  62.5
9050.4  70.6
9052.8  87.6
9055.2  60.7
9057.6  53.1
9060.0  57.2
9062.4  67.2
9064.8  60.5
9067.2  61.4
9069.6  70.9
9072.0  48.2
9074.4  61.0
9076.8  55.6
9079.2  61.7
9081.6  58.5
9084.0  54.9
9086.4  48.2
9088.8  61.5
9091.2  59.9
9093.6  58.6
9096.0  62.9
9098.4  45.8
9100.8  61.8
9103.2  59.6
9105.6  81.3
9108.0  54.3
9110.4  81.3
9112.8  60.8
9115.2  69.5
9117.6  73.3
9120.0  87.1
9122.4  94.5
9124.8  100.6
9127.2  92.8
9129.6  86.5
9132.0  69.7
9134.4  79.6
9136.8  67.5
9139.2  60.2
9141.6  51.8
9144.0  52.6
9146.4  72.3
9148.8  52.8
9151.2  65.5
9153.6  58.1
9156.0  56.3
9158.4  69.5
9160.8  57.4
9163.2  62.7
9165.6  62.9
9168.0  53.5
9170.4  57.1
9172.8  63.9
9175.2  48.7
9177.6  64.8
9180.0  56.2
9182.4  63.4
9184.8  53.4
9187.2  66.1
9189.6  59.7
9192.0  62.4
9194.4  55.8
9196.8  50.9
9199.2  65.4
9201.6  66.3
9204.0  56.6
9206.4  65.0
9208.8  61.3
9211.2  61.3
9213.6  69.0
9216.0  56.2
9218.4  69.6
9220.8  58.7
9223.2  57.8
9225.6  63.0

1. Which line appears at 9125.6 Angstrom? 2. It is [O III] 5007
